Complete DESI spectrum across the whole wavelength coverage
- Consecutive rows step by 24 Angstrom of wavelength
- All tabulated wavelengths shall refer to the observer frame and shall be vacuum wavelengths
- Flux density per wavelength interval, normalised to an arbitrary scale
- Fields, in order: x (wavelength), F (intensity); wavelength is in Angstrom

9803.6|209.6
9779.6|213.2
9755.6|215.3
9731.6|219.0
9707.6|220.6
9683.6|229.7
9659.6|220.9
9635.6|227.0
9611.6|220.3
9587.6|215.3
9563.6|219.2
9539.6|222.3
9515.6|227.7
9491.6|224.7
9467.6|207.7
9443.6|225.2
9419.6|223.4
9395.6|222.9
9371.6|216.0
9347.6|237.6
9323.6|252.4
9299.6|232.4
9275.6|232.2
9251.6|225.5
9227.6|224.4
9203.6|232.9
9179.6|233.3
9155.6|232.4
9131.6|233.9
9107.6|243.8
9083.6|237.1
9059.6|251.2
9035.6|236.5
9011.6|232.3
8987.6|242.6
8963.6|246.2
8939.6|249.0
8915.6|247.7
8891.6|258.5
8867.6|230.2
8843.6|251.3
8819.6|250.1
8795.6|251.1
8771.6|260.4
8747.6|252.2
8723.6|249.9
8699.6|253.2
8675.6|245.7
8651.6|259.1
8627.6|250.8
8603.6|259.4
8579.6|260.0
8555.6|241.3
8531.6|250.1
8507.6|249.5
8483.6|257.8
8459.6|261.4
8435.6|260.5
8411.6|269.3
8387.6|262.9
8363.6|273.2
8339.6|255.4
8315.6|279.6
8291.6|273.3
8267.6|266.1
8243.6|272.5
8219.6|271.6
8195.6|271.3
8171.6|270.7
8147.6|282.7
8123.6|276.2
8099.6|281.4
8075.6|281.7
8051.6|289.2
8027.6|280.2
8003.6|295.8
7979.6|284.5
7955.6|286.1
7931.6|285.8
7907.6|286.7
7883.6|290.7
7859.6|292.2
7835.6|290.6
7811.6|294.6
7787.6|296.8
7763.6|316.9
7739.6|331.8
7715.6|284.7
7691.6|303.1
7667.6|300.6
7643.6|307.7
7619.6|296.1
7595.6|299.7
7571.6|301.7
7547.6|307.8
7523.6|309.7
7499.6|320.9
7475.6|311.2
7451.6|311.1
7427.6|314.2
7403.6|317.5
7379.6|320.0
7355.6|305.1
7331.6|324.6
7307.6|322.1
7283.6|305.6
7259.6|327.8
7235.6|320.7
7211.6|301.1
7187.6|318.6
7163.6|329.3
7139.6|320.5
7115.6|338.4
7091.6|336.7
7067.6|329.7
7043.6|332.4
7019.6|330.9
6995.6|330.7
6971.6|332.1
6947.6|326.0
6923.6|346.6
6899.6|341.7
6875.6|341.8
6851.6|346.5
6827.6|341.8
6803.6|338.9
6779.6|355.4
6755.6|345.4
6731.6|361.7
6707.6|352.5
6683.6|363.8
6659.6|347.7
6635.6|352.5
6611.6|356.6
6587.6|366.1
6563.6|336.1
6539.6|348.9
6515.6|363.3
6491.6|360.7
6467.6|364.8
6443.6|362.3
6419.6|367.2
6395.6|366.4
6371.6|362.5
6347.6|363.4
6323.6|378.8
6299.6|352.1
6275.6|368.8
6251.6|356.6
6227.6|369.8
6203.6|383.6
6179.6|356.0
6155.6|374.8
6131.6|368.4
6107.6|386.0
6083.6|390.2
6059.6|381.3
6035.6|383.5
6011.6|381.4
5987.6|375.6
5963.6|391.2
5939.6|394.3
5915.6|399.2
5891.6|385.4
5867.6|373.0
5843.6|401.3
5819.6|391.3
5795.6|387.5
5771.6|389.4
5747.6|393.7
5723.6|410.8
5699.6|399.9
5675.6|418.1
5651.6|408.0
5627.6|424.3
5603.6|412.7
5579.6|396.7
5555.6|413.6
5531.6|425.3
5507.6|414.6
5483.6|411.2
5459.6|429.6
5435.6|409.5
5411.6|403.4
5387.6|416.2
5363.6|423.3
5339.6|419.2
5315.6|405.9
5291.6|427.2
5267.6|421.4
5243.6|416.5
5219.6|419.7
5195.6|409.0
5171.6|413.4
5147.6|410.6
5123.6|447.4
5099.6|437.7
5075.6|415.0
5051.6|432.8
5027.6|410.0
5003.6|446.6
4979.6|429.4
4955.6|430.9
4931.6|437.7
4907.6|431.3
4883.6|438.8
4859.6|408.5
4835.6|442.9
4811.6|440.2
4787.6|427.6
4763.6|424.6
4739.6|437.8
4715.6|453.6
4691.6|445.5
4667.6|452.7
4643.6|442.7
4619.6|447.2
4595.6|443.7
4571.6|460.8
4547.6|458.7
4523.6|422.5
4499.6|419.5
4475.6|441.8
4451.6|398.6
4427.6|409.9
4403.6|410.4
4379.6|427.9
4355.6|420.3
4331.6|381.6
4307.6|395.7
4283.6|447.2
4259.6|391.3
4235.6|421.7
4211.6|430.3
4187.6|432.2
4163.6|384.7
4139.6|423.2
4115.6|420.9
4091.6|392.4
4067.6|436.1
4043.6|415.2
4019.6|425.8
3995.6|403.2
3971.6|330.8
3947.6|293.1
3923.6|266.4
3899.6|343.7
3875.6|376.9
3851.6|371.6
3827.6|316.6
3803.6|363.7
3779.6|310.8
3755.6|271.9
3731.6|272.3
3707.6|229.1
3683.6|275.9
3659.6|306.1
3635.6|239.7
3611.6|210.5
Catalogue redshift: 0.00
